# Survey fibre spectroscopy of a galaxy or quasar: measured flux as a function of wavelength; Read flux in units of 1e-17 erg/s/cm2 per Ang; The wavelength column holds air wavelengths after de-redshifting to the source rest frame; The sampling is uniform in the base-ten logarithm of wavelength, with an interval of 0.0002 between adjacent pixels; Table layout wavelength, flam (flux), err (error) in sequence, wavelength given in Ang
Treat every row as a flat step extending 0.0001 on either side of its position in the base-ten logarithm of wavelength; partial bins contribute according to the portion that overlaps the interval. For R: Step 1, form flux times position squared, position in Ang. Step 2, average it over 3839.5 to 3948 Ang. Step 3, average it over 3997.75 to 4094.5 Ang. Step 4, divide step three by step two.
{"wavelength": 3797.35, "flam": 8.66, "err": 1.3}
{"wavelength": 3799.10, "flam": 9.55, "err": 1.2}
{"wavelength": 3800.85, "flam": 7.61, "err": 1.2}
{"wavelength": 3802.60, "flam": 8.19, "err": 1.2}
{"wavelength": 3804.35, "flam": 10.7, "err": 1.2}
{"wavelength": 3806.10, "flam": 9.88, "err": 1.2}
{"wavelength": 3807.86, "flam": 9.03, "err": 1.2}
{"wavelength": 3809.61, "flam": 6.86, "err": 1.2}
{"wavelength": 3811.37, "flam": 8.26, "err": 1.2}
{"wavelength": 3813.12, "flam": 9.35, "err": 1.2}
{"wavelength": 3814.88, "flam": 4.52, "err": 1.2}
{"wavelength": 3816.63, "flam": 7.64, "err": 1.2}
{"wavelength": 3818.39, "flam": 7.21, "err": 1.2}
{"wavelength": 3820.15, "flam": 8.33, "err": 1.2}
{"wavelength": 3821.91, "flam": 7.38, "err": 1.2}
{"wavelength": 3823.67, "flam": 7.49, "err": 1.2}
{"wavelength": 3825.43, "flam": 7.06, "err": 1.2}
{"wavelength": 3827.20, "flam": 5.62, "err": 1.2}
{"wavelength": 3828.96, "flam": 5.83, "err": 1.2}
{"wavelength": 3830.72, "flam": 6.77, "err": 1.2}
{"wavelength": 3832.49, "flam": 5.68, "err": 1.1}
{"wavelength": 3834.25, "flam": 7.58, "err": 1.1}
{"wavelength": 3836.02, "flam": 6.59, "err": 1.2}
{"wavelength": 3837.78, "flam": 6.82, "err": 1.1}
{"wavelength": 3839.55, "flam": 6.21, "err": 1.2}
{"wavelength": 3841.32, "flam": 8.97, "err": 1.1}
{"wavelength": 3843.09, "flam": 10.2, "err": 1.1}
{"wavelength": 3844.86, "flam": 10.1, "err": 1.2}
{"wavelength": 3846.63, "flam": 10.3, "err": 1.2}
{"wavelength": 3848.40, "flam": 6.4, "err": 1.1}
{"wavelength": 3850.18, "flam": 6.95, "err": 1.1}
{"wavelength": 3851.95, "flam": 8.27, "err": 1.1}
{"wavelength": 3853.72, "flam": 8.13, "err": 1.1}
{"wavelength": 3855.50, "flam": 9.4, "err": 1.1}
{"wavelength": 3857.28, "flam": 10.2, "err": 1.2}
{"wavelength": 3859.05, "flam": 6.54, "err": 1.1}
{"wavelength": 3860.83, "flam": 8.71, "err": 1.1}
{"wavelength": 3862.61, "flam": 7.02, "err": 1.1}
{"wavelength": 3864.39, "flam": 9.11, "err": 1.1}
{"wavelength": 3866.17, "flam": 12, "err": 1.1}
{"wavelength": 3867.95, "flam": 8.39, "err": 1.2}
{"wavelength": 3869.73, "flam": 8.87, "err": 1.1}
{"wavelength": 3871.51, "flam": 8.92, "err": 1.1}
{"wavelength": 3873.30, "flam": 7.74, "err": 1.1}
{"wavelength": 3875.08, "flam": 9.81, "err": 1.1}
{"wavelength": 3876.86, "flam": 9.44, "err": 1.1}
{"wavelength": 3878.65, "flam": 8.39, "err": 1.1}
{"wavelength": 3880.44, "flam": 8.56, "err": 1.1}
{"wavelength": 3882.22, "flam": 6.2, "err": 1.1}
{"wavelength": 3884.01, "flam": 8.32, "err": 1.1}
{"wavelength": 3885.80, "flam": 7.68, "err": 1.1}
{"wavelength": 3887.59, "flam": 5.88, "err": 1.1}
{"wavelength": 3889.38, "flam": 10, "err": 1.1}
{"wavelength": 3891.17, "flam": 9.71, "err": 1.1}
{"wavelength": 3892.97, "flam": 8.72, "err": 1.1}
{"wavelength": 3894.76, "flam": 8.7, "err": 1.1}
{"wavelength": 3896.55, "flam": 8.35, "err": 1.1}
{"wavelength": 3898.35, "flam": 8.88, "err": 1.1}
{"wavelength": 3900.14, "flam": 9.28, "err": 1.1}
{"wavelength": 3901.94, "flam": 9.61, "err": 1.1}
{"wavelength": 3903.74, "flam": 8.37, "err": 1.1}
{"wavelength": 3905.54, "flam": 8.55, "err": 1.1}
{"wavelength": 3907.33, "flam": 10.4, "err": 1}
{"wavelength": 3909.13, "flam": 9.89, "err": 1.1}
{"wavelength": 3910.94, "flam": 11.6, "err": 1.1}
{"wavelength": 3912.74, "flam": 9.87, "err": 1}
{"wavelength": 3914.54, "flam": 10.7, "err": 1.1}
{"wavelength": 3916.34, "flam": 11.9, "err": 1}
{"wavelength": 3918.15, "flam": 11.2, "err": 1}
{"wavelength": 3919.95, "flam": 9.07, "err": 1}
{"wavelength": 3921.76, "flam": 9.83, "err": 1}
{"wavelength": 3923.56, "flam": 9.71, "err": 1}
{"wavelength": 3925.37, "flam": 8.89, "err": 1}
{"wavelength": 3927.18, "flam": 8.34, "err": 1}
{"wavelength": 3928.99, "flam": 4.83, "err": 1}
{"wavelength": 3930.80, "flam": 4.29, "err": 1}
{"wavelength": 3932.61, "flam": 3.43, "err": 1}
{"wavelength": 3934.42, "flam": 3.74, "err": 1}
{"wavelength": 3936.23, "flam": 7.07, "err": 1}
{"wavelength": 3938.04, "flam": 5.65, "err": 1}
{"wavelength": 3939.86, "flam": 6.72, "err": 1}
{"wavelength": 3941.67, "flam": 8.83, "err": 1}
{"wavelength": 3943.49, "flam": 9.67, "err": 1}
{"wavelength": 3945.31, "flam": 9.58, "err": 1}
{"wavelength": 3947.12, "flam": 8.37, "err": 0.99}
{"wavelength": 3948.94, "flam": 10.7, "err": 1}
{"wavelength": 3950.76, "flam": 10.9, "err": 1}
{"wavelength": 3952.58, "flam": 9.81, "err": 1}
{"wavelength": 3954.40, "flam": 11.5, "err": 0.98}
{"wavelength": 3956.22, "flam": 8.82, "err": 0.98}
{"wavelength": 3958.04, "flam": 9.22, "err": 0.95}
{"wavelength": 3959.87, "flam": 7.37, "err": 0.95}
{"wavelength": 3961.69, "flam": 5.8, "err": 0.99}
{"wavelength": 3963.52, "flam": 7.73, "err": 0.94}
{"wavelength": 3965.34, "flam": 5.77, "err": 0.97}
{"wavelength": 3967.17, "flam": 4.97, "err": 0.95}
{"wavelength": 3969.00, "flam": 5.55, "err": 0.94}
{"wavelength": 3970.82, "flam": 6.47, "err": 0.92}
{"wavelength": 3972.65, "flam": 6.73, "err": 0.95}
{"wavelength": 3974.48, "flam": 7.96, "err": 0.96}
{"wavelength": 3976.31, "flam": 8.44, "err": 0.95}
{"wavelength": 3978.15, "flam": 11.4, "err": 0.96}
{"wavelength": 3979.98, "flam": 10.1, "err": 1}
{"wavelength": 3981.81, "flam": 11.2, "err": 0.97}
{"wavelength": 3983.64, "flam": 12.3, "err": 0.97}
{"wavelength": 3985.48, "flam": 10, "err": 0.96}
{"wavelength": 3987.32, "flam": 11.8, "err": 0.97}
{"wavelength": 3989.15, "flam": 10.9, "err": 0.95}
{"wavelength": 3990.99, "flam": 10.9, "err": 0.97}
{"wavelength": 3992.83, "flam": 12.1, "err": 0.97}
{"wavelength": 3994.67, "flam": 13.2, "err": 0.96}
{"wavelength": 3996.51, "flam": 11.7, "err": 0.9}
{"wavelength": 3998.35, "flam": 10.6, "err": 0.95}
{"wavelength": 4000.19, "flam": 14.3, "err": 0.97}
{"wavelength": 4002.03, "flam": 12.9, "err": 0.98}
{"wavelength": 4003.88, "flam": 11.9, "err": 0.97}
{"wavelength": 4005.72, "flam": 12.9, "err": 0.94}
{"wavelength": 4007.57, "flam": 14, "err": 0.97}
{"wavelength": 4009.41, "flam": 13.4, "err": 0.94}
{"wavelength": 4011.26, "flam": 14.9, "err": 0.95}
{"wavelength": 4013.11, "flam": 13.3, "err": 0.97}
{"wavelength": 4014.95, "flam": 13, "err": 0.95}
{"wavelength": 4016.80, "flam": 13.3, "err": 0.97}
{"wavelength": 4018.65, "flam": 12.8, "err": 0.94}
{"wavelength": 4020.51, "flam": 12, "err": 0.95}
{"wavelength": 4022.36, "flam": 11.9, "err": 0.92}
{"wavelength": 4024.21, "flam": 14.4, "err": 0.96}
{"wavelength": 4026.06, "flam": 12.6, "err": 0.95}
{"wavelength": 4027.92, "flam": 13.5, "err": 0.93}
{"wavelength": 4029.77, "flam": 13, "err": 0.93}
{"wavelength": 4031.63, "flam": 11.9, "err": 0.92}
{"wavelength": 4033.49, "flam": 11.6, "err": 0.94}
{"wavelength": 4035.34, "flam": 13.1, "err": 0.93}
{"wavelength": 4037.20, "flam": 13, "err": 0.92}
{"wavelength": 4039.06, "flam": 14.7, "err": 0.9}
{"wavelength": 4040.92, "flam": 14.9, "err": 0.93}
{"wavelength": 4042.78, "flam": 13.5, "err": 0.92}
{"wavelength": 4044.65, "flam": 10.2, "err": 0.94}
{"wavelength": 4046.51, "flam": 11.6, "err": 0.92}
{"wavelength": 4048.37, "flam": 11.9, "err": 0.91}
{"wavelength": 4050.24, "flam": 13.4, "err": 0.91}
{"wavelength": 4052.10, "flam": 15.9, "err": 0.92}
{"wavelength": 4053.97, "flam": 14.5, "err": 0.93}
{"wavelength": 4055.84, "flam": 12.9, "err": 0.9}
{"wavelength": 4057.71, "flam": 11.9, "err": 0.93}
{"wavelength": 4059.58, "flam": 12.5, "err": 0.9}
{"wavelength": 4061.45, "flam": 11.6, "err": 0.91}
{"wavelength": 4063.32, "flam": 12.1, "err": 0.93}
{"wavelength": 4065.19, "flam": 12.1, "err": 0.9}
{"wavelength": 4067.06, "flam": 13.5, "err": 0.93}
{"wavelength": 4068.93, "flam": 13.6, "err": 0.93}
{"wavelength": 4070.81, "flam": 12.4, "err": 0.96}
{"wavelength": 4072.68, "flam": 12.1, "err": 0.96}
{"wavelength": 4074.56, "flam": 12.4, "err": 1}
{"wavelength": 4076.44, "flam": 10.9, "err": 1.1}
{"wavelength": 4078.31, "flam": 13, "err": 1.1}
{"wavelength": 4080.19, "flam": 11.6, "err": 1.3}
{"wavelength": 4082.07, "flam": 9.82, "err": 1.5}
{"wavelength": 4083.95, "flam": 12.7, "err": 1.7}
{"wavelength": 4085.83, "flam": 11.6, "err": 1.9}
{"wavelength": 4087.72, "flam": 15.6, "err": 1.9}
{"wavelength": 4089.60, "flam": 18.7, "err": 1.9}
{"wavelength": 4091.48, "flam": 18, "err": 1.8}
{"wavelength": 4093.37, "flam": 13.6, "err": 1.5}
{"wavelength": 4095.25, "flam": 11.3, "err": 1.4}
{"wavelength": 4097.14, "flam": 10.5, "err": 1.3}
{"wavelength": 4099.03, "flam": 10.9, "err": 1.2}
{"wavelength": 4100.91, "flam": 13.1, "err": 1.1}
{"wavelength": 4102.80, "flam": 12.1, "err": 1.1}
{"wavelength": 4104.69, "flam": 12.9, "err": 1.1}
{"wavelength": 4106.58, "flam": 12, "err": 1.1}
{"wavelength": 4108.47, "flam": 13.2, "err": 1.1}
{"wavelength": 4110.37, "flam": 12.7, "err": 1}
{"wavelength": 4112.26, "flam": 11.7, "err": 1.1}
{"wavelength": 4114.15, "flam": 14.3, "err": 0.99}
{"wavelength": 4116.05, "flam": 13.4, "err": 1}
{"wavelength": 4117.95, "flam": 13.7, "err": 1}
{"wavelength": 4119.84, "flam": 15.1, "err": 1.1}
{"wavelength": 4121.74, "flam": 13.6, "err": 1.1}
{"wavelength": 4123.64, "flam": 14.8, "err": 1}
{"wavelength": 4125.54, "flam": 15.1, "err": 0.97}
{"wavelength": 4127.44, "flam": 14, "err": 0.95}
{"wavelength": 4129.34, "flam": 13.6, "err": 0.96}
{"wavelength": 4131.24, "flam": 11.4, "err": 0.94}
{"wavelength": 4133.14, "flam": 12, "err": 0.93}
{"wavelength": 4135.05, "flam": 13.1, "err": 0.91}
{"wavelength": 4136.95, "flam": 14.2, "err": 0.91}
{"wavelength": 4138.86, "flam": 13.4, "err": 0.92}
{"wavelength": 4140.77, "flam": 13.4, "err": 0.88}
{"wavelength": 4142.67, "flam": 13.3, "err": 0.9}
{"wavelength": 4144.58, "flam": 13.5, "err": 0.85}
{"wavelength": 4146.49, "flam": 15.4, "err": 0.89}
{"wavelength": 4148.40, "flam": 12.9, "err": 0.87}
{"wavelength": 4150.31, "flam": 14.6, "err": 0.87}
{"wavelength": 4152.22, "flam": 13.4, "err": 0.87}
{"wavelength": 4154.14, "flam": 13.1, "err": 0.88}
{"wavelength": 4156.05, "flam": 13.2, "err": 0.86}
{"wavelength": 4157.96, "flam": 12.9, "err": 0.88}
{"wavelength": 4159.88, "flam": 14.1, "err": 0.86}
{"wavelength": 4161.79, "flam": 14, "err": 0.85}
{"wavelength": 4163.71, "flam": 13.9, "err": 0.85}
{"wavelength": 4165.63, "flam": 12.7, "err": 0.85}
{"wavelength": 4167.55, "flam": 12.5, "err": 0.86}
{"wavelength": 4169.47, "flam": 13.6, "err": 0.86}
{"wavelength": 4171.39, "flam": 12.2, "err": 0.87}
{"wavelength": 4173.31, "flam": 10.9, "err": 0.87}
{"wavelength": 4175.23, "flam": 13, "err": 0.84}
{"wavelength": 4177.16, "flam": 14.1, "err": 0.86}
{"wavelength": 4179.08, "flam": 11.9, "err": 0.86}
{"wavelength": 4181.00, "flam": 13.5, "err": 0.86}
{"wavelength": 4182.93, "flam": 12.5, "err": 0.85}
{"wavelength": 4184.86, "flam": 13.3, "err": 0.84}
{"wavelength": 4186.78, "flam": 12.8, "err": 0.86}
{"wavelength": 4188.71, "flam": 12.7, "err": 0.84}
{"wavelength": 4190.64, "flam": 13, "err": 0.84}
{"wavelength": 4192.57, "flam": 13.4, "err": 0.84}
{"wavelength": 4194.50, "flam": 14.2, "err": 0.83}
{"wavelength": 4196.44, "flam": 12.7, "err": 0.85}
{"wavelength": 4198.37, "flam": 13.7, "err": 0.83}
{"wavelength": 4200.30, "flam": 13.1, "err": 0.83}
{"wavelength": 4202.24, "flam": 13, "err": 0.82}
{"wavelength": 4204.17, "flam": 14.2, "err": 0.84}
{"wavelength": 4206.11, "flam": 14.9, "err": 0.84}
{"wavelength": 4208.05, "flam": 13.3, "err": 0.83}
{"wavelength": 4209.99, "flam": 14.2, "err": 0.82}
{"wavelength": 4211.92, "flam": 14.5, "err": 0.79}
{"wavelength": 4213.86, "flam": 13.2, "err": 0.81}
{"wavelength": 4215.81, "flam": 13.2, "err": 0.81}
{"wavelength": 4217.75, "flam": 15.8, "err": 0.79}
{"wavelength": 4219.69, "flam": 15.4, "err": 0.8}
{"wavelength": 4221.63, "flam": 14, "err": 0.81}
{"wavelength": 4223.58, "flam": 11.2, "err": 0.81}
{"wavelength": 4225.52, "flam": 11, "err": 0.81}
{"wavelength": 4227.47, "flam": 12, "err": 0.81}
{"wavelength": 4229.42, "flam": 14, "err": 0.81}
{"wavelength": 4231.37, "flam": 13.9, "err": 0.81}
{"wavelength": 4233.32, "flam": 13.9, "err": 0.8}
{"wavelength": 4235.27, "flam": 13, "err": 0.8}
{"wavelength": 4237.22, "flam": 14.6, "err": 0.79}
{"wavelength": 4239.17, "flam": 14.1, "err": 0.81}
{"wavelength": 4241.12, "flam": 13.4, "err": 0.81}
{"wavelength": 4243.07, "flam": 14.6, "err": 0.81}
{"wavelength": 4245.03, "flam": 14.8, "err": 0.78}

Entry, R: 1.65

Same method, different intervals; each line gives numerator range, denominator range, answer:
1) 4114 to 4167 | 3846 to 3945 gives 1.81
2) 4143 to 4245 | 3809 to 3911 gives 1.93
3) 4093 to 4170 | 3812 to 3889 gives 1.92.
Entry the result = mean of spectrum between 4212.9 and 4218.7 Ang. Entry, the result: 14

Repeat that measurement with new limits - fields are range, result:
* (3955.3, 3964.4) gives 7.79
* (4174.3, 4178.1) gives 13.5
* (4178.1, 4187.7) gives 12.8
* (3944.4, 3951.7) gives 9.89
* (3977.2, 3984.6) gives 11.2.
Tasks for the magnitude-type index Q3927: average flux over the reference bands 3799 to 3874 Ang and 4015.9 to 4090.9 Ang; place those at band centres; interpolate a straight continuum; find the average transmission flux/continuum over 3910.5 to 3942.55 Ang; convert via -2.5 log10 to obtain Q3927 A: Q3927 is 0.24 mag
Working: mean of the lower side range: 8.04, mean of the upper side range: 12.9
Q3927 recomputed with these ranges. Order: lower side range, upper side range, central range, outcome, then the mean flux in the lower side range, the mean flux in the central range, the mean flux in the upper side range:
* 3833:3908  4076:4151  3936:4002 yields 0.123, 8.51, 9.36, 13.3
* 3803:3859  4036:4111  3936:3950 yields 0.207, 7.85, 8.41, 12.9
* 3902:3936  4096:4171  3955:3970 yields 0.333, 8.58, 7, 13.3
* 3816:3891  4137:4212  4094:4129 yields -0.061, 8.04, 13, 13.4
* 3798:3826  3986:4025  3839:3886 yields 0.083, 8.08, 8.58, 12.6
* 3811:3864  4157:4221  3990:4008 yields -0.201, 7.66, 12.4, 13.4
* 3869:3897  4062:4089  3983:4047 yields -0.132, 8.46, 12.6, 12.5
